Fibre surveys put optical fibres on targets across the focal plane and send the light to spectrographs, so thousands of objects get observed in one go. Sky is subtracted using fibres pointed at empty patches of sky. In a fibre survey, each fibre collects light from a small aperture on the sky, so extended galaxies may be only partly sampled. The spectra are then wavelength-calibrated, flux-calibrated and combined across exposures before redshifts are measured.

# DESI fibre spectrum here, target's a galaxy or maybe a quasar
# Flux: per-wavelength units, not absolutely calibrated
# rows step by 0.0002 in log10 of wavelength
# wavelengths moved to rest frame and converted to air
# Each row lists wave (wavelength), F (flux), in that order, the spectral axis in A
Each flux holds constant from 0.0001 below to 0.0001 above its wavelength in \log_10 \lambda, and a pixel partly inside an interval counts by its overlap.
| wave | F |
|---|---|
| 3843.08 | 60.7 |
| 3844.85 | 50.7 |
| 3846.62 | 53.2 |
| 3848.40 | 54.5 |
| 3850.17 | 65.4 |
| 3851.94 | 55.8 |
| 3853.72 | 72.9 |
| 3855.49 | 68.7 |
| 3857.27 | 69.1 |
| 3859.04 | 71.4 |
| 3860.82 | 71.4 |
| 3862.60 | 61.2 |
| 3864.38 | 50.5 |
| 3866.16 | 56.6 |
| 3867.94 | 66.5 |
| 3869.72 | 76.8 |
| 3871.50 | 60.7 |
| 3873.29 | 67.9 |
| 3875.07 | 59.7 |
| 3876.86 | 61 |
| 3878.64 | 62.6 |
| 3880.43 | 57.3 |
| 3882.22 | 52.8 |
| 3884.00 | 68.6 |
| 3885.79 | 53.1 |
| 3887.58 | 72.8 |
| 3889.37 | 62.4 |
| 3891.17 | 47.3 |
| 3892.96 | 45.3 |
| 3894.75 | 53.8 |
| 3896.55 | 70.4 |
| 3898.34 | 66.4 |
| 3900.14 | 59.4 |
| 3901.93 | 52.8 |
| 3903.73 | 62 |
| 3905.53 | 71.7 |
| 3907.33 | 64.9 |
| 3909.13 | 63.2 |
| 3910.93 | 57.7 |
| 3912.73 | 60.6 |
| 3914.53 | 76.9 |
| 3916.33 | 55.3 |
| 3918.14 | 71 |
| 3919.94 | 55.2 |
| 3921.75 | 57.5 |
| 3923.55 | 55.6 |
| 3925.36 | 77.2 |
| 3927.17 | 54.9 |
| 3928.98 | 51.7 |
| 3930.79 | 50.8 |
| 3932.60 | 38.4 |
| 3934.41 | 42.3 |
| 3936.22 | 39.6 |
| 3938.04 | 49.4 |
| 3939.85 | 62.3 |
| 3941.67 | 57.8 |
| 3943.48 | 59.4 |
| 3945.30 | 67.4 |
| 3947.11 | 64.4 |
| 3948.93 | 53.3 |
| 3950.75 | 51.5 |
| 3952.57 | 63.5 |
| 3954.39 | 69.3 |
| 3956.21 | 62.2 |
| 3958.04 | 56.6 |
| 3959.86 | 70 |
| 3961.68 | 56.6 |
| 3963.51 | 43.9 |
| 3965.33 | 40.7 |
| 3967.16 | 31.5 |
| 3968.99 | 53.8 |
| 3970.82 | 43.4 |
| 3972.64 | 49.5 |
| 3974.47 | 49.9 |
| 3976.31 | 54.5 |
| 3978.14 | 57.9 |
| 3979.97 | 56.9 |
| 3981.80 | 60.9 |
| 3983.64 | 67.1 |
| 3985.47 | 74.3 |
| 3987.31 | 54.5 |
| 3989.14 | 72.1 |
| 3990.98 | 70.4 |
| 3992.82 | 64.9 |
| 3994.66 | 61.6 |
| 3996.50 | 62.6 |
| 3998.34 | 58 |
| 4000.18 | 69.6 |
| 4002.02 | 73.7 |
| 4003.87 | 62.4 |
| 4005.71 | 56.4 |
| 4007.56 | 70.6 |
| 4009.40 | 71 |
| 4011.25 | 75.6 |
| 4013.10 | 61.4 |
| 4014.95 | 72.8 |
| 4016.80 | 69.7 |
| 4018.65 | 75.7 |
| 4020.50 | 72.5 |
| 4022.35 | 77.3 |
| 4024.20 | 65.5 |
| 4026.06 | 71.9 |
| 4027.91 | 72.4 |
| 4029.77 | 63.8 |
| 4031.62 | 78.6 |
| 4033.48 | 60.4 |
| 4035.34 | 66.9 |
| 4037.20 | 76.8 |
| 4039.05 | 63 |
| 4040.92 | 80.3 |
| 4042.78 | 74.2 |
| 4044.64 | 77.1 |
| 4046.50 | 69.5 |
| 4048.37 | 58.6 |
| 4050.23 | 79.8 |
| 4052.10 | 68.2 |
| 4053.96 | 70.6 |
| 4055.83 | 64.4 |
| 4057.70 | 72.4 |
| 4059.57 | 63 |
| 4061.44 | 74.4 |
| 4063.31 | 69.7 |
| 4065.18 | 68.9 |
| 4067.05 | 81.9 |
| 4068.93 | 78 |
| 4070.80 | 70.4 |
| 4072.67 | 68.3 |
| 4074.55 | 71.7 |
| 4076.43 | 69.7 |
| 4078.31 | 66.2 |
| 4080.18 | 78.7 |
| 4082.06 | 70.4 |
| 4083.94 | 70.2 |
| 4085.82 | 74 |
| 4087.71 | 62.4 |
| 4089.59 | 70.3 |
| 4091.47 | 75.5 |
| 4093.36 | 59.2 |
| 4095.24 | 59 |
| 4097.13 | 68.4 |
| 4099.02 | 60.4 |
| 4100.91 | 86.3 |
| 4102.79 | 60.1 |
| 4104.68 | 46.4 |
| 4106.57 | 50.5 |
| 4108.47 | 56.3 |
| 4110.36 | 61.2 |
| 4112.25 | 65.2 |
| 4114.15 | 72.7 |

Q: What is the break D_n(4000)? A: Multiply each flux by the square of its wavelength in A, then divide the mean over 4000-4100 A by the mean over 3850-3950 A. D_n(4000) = 1.25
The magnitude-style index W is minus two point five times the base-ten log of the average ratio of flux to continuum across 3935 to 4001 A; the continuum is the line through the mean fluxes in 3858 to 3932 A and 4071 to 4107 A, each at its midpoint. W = 0.102 mag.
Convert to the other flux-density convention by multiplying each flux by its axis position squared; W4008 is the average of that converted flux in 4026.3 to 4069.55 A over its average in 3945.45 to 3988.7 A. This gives 1.31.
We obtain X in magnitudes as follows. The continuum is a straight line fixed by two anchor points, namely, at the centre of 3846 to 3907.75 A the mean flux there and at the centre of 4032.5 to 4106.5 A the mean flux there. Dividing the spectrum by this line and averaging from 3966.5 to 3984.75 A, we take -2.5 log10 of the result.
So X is 0.23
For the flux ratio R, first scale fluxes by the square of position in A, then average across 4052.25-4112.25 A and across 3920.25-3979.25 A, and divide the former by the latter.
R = 1.3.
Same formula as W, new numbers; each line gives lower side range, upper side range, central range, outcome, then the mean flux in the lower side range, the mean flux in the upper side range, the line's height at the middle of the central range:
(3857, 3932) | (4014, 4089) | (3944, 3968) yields 0.157 mag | 61.4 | 71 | 65.1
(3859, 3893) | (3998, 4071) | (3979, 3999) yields 0.062 mag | 61.4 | 70.3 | 67.7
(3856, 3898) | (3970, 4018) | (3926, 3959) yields 0.132 mag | 61.8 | 63.3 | 62.6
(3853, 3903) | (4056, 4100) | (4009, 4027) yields -0.063 mag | 62.1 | 69.6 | 67.3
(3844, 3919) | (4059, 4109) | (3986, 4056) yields -0.046 mag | 62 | 67.9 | 66.1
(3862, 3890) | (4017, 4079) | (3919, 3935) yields 0.194 mag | 61.9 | 71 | 64.6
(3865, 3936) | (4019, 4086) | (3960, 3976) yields 0.335 mag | 59.8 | 71.1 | 64.8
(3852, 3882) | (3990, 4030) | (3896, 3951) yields 0.122 mag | 64.1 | 68.2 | 65.7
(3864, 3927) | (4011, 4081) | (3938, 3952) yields 0.102 mag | 61.5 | 71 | 64.7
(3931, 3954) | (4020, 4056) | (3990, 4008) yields -0.014 mag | 54.4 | 70.7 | 64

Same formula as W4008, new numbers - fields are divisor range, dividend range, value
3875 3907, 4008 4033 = 1.27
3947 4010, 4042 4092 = 1.25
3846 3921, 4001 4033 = 1.21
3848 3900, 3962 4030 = 1.07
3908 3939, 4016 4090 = 1.34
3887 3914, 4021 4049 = 1.24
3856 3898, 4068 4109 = 1.21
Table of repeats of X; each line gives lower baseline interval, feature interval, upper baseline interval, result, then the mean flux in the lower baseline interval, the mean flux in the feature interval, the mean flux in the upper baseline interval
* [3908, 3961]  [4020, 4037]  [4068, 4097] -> -0.07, 58.5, 70.1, 69.6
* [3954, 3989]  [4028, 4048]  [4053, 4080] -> -0.07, 55.6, 70.8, 70.9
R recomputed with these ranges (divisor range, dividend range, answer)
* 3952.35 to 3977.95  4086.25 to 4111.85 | 1.27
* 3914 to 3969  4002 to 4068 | 1.32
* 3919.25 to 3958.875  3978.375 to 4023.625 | 1.23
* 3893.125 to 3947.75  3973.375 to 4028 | 1.17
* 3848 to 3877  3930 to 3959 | 0.90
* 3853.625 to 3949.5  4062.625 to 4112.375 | 1.23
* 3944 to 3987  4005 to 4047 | 1.29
